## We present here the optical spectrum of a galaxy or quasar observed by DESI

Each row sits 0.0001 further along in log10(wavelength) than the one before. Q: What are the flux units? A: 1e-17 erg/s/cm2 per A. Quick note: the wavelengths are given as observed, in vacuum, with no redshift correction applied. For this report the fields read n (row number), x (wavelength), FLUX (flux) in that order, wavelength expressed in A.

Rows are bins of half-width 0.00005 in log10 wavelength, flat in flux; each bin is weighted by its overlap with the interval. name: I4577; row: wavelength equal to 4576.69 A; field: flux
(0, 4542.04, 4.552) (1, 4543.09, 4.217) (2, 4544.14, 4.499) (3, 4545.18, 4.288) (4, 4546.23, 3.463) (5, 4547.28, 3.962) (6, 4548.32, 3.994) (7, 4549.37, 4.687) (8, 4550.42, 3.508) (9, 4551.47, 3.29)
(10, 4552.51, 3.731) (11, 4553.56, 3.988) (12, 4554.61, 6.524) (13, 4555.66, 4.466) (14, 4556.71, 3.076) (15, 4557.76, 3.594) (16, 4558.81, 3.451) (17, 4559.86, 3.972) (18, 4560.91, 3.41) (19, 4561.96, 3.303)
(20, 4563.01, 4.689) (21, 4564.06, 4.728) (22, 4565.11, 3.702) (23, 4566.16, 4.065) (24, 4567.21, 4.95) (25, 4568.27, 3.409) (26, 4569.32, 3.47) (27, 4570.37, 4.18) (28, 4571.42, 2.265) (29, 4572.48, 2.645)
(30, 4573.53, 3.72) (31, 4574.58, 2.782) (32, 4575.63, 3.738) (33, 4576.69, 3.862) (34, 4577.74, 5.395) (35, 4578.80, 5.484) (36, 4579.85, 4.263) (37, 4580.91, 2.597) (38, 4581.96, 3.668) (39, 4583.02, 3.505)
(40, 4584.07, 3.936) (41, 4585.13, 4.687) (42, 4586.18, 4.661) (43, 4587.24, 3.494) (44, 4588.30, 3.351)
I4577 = 3.862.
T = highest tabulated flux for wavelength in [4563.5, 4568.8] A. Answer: 4.95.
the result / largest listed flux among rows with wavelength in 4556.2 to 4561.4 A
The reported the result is 3.972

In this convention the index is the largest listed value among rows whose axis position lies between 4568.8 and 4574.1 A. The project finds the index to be 4.18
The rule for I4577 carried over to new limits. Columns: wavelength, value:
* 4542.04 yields 4.552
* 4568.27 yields 3.409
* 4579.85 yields 4.263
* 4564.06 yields 4.728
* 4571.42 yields 2.265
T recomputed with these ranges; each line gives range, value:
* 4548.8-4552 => 4.687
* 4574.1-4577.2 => 3.862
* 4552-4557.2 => 6.524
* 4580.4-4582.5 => 3.668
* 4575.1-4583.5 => 5.484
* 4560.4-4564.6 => 4.728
